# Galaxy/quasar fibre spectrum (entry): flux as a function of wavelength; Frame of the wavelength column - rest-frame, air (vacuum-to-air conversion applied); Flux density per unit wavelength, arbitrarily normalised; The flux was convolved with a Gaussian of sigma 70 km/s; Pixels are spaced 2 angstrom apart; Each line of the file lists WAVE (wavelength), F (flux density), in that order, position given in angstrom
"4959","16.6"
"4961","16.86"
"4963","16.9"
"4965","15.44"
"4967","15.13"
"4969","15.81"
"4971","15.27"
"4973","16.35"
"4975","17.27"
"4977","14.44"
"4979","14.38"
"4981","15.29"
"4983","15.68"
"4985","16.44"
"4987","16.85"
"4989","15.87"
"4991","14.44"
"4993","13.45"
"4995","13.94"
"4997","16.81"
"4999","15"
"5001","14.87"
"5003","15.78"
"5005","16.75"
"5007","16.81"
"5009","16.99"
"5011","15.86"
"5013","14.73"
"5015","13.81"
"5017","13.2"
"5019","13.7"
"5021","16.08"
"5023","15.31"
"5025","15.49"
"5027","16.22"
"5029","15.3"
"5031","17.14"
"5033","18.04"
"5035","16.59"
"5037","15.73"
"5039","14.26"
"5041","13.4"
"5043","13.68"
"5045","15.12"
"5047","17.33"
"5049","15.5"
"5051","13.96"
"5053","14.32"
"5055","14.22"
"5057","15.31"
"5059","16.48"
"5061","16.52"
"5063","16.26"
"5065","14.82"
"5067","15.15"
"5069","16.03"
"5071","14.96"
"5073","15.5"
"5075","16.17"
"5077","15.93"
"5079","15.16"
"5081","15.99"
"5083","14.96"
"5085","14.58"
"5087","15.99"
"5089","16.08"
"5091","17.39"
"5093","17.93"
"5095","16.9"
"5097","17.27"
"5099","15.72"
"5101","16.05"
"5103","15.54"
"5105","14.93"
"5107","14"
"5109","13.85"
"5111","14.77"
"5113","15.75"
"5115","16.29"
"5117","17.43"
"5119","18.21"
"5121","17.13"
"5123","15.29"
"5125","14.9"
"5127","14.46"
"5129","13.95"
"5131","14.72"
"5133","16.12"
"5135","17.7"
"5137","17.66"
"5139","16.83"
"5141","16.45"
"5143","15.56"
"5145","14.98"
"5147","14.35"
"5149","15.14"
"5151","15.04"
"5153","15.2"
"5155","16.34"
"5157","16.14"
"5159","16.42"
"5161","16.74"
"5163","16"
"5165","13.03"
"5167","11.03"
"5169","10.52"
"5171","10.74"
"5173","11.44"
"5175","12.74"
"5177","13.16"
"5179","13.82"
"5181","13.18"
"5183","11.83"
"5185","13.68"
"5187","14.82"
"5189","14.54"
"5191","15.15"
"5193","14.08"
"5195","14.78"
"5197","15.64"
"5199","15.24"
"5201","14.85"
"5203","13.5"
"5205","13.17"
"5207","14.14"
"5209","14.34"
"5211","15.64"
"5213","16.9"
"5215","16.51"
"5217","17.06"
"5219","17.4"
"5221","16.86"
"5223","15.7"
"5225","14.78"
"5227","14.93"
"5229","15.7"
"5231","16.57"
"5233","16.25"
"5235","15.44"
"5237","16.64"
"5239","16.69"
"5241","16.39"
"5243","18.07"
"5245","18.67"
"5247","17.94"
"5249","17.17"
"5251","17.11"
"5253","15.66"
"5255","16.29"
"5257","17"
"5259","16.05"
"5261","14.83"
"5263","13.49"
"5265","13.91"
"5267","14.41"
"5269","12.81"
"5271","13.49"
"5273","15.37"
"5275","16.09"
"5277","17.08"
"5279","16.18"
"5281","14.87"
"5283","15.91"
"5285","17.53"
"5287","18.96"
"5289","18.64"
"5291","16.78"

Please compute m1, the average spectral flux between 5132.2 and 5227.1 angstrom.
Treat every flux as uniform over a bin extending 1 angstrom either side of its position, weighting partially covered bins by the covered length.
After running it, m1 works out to 14.8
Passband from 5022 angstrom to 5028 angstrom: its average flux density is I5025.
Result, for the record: 15.7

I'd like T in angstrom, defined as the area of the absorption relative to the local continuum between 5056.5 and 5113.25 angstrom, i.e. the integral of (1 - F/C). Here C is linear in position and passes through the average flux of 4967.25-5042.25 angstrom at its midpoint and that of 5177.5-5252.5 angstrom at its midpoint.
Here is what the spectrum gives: -0.8 angstrom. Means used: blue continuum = 15.5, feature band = 15.7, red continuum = 15.5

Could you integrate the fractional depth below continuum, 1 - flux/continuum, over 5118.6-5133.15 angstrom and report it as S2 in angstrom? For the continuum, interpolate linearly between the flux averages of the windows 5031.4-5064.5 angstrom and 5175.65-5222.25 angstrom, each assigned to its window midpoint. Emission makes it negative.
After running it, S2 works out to -0.3 angstrom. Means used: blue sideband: 15.4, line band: 15.5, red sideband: 14.8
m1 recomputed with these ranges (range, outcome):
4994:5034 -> 15.6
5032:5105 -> 15.7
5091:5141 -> 16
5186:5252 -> 15.8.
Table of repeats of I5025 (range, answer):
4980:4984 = 15.5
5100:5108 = 15.1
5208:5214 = 15.6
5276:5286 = 16.3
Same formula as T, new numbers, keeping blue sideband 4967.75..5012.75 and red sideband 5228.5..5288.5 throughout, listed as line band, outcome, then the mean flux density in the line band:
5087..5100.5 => -0.8 angstrom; 16.8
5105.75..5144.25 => 0.1 angstrom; 15.8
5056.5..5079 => 0.1 angstrom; 15.7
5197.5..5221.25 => 0.9 angstrom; 15.4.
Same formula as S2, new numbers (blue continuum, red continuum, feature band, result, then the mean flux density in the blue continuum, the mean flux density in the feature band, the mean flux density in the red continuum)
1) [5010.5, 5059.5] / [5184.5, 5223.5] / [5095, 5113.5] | -0.2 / 15.2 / 15.4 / 15.2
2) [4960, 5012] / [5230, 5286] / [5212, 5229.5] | -0.3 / 15.7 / 16.2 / 16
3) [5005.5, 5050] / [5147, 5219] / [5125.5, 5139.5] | -1.0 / 15.5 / 15.9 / 14.4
